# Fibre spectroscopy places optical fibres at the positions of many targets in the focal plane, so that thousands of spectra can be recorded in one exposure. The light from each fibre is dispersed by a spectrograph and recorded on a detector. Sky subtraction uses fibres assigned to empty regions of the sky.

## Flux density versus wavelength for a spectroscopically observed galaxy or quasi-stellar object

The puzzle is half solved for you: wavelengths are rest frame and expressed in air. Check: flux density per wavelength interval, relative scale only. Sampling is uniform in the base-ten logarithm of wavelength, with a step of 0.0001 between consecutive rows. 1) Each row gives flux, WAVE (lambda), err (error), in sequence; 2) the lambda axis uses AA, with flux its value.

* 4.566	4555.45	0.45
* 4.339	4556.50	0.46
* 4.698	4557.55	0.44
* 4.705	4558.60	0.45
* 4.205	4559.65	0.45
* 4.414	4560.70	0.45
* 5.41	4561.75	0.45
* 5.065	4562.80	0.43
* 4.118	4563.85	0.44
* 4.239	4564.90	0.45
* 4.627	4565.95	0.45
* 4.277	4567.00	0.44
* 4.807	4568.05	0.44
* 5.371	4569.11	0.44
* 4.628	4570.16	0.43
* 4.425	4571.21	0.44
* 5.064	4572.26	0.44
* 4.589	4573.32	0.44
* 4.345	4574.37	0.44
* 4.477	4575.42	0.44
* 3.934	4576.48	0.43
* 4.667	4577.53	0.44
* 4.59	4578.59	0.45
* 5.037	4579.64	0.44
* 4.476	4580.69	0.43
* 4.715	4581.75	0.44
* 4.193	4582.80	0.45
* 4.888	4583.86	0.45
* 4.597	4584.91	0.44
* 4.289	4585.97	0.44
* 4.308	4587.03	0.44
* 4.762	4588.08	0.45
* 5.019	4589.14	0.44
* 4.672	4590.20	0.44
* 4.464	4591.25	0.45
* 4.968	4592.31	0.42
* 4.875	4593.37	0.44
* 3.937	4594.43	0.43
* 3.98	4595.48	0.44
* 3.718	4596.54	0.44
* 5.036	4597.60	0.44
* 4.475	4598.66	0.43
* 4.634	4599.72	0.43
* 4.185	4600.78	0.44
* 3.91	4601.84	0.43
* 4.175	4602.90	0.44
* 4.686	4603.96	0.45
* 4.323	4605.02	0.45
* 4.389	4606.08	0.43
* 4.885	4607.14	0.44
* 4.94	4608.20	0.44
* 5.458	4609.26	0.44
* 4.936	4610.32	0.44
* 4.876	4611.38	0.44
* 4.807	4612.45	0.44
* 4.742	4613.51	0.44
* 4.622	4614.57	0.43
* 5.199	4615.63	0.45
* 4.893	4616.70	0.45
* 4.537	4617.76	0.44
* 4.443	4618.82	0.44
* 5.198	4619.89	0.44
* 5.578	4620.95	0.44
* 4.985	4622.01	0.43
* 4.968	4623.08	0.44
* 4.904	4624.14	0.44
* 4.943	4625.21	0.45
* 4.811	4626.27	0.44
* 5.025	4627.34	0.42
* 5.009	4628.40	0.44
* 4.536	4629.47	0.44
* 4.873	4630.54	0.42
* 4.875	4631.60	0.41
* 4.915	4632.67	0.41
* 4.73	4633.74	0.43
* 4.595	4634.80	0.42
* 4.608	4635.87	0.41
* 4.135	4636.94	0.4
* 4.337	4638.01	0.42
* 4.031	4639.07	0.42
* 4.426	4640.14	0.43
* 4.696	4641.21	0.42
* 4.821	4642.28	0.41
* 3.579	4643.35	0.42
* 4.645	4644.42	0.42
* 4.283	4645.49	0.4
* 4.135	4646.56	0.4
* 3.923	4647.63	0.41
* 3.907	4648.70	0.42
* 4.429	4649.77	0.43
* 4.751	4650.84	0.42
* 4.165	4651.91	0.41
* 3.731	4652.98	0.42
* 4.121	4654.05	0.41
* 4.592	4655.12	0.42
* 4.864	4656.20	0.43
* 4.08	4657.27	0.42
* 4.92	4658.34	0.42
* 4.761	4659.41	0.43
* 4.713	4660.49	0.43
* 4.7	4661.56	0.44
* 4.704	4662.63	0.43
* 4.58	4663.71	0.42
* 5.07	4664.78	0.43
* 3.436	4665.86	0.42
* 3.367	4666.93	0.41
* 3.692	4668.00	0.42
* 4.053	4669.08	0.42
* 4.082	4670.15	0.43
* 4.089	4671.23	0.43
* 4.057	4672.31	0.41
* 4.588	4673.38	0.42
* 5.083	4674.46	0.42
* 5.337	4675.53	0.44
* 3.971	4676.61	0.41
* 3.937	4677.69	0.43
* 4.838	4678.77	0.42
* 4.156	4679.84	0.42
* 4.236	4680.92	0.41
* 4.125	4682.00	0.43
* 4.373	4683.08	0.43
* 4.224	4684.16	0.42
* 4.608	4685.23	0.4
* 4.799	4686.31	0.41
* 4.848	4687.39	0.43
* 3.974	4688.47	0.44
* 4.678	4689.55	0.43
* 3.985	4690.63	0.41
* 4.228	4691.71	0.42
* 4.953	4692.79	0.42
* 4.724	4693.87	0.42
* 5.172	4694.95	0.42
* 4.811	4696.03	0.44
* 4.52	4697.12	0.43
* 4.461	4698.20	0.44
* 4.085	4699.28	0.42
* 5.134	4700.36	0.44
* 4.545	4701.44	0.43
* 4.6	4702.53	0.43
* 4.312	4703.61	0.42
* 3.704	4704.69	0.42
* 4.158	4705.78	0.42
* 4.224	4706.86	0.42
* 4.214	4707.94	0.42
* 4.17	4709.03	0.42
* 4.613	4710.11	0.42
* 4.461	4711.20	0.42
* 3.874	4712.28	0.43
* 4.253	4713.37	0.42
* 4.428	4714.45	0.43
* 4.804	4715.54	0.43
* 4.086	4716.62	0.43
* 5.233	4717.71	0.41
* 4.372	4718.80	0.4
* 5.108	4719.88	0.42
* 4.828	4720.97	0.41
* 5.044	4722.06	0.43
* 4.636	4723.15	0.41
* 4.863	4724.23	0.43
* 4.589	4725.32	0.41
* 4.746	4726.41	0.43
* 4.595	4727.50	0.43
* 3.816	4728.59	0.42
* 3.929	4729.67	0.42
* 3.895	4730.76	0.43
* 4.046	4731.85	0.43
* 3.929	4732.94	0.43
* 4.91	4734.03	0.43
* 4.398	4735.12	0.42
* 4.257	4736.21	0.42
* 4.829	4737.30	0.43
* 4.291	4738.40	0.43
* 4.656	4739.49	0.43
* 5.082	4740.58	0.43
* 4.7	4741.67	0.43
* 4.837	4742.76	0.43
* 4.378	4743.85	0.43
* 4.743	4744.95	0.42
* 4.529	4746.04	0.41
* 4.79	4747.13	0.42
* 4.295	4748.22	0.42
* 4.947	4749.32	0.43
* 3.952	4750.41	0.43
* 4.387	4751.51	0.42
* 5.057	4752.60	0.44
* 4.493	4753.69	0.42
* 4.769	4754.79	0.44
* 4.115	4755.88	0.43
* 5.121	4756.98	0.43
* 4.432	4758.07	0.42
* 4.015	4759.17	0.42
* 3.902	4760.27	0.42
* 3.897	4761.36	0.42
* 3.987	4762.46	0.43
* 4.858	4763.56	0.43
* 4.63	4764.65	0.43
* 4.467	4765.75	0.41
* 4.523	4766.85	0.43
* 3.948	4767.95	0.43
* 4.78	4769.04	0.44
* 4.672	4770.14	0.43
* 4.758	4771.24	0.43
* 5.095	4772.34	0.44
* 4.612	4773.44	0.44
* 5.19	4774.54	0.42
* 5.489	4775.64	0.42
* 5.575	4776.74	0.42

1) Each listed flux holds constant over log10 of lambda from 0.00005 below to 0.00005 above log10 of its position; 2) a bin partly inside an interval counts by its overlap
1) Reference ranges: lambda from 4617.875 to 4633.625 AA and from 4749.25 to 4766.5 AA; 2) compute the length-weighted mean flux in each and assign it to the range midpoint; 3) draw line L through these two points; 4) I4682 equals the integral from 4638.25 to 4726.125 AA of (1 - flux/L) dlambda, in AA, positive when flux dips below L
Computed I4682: 5.2 AA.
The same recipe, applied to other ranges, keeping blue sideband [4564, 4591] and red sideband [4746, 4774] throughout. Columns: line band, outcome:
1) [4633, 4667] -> 1.3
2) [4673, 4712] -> 0.6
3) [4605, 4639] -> -1.8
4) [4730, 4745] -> 0.1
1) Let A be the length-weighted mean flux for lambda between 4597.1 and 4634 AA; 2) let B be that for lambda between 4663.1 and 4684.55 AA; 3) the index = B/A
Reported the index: 0.89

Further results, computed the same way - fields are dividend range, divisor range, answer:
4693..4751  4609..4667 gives 0.98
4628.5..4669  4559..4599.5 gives 0.96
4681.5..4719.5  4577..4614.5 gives 0.97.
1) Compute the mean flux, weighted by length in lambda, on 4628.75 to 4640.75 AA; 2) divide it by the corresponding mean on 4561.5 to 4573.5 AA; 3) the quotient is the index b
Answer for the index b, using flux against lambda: 0.97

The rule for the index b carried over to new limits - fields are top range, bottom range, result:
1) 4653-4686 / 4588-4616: 0.95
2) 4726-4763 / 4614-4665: 0.96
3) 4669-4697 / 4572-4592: 0.97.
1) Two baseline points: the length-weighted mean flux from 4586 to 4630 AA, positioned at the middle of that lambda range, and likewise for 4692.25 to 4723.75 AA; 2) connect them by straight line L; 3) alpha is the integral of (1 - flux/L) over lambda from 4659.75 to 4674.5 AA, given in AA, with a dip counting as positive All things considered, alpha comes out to 1.03 AA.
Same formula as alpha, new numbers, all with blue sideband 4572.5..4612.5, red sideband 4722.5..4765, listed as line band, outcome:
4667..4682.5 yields 0.8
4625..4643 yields -0.5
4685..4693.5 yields 0.0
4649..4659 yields 0.3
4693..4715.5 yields 0.3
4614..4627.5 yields -1.1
